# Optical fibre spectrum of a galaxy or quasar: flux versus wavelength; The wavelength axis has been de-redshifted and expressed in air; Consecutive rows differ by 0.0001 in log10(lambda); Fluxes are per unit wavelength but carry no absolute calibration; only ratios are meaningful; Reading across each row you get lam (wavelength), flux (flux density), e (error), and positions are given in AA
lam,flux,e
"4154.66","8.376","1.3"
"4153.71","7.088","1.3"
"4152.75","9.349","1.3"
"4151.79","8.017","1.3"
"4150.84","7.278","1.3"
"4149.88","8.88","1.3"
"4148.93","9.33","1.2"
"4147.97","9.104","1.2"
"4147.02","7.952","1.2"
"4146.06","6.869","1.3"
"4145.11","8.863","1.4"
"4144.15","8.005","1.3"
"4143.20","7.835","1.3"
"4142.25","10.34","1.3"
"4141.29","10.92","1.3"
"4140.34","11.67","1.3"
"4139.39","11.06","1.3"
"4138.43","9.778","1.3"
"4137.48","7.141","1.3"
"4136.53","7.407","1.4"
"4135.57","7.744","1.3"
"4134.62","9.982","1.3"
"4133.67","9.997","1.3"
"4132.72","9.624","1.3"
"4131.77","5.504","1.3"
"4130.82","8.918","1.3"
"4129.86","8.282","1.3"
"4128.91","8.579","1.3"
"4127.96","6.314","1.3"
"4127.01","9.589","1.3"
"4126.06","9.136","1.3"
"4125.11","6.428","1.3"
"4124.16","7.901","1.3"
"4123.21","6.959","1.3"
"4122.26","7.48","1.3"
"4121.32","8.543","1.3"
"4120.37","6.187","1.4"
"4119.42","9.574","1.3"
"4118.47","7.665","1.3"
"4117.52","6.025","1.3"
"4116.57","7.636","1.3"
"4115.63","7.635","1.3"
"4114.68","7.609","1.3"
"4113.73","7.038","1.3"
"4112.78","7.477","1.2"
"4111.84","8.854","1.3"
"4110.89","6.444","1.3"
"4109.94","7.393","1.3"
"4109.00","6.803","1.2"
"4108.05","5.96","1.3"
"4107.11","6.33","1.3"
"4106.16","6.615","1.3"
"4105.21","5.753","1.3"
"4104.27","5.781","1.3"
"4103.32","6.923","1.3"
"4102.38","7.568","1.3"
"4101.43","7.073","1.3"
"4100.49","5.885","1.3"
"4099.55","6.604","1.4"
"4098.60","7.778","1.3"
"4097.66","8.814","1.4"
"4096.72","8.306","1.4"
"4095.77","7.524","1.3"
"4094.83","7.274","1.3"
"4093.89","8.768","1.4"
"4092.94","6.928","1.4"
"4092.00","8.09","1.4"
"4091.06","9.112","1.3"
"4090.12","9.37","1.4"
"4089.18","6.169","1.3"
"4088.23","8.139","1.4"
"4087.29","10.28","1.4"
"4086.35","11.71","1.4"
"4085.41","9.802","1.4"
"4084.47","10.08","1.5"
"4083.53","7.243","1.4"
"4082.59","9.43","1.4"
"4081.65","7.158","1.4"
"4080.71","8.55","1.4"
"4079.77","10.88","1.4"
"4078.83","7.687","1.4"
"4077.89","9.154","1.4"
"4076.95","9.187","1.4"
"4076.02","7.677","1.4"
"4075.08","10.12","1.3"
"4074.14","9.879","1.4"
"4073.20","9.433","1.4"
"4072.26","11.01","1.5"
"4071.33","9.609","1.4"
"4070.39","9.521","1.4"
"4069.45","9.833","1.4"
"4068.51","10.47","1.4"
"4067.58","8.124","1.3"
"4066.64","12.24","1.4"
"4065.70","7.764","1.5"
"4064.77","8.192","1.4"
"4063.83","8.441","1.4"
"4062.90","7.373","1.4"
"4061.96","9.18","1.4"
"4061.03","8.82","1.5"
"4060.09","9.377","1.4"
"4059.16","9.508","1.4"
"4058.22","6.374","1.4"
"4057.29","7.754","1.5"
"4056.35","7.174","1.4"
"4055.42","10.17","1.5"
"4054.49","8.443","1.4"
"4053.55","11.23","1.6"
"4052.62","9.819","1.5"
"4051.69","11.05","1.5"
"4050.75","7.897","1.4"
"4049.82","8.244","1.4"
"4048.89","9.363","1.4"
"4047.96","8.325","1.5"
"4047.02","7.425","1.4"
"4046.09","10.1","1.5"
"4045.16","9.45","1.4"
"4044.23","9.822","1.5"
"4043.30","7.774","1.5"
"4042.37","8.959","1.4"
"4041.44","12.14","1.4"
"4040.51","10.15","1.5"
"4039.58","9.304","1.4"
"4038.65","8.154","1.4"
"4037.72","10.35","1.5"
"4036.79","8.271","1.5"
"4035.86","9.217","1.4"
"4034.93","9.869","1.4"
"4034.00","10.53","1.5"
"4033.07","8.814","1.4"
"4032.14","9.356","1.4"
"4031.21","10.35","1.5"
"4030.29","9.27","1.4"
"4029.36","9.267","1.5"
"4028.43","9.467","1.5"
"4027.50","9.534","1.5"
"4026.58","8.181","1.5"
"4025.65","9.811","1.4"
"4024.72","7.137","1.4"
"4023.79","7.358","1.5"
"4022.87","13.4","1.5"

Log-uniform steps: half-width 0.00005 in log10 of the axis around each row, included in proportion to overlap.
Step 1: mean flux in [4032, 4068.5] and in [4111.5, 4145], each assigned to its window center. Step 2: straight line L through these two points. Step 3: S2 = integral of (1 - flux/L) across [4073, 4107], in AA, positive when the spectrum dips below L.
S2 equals 1.96 AA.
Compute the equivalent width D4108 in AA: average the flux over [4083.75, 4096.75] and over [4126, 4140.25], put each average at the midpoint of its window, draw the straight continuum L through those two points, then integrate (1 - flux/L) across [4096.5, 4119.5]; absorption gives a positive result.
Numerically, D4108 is 4.08 AA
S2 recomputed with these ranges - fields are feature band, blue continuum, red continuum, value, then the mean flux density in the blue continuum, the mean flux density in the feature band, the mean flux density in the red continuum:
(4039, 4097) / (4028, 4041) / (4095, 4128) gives -3.3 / 9.46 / 9.01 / 7.32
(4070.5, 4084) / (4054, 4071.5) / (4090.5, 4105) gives -1.3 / 8.85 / 9.09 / 7.48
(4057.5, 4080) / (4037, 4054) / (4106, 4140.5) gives -0.4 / 9.4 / 9.13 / 7.91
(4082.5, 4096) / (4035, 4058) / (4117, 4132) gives -0.4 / 9.17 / 8.66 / 7.73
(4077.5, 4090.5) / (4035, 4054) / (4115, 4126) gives -0.9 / 9.36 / 8.97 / 7.53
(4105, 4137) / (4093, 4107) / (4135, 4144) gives 2.5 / 7.16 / 7.64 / 9.28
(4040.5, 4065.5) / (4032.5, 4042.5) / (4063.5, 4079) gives 1.5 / 9.63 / 8.95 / 9.35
